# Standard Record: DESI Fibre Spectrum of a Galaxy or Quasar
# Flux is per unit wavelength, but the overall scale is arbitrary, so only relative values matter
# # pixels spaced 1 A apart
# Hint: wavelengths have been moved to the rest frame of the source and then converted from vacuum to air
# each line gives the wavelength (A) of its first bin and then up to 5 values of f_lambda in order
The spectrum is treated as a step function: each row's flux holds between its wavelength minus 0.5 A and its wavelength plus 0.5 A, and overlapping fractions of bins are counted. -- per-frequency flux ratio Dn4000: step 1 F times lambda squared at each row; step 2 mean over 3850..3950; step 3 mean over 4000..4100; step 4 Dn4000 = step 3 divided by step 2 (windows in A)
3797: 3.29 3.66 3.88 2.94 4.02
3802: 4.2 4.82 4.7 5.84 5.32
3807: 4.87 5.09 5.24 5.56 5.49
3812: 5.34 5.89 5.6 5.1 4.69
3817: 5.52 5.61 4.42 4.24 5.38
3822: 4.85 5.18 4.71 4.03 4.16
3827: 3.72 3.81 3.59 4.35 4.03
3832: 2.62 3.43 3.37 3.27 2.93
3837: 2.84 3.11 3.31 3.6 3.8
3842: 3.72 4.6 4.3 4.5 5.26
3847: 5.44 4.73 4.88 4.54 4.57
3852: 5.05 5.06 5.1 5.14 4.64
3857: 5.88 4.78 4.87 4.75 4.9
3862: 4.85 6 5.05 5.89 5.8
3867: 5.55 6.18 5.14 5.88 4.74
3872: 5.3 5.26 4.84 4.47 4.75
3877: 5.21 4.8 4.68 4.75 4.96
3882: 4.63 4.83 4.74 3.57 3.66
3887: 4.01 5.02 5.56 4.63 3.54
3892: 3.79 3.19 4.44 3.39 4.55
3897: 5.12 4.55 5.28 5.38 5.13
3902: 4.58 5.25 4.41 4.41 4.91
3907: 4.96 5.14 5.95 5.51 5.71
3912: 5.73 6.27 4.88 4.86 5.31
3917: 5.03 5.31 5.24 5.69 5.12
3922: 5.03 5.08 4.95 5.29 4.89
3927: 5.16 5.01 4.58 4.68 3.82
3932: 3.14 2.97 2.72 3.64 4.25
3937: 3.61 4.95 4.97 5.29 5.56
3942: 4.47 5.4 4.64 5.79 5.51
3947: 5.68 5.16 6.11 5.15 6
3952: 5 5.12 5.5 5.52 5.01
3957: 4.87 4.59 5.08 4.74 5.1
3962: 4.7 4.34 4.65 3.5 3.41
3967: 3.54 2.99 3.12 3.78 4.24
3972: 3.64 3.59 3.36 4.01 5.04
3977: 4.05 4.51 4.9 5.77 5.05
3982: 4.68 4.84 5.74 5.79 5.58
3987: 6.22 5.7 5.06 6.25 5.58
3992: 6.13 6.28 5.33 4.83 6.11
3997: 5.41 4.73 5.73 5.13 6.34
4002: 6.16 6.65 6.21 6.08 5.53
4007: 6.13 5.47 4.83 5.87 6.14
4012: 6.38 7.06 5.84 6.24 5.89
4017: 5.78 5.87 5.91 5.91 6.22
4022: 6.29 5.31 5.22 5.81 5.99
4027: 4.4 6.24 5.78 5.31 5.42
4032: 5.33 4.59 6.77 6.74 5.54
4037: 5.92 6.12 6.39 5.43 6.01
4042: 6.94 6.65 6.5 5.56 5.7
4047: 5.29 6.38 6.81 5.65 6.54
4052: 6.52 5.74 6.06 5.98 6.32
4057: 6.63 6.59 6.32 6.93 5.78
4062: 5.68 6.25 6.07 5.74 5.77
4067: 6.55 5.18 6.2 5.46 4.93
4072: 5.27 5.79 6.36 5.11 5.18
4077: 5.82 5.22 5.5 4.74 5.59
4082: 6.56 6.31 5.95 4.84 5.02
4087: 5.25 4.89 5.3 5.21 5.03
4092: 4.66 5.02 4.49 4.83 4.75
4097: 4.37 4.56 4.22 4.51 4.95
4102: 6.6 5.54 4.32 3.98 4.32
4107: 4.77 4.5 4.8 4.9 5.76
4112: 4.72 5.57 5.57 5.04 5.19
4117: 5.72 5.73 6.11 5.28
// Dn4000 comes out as 1.27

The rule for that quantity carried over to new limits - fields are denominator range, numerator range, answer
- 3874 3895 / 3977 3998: 1.29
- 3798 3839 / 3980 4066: 1.48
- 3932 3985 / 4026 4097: 1.31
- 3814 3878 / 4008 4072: 1.42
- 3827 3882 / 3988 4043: 1.37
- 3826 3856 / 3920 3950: 1.22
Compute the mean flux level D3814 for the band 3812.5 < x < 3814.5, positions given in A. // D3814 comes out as 5.74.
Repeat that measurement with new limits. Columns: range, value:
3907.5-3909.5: 5.54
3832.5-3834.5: 3.4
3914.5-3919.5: 5.15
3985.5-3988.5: 5.83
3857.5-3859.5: 4.83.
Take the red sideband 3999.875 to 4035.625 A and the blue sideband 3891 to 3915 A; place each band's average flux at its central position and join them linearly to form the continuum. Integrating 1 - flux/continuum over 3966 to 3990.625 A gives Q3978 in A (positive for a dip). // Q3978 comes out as 4.0 A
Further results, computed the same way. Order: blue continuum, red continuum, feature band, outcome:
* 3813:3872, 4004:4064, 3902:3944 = 2.70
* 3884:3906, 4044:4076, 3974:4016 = -1.46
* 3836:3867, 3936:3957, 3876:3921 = 0.96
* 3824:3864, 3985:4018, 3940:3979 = 5.45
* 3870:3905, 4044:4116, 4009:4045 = -4.63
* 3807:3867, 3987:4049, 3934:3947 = 1.32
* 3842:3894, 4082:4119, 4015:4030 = -2.29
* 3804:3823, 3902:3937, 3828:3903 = 6.60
